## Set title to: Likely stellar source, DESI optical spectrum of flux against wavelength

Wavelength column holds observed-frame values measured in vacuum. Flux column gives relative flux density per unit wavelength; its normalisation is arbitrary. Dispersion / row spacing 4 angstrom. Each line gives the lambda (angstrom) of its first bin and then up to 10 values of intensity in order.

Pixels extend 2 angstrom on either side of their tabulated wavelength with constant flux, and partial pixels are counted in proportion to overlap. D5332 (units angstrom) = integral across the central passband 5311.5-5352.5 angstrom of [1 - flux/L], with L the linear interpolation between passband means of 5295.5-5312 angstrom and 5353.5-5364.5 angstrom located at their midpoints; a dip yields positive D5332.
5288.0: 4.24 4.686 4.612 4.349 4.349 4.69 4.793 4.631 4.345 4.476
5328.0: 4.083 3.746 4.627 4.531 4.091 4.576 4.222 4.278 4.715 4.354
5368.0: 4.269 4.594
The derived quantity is 1.1 angstrom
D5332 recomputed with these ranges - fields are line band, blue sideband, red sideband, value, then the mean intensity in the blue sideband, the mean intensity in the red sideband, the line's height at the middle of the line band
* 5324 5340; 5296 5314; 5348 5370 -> 0.8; 4.55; 4.39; 4.47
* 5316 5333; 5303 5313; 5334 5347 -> 1.1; 4.62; 4.43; 4.52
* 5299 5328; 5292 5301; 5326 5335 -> -1.6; 4.54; 3.99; 4.27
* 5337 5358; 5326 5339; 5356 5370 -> -0.3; 4.18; 4.42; 4.3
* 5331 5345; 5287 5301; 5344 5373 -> 0.4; 4.5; 4.4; 4.43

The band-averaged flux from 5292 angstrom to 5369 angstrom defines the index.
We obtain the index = 4.42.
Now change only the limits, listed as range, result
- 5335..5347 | 4.41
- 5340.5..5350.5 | 4.36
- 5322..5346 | 4.26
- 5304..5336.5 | 4.41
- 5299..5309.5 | 4.46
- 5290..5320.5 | 4.57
